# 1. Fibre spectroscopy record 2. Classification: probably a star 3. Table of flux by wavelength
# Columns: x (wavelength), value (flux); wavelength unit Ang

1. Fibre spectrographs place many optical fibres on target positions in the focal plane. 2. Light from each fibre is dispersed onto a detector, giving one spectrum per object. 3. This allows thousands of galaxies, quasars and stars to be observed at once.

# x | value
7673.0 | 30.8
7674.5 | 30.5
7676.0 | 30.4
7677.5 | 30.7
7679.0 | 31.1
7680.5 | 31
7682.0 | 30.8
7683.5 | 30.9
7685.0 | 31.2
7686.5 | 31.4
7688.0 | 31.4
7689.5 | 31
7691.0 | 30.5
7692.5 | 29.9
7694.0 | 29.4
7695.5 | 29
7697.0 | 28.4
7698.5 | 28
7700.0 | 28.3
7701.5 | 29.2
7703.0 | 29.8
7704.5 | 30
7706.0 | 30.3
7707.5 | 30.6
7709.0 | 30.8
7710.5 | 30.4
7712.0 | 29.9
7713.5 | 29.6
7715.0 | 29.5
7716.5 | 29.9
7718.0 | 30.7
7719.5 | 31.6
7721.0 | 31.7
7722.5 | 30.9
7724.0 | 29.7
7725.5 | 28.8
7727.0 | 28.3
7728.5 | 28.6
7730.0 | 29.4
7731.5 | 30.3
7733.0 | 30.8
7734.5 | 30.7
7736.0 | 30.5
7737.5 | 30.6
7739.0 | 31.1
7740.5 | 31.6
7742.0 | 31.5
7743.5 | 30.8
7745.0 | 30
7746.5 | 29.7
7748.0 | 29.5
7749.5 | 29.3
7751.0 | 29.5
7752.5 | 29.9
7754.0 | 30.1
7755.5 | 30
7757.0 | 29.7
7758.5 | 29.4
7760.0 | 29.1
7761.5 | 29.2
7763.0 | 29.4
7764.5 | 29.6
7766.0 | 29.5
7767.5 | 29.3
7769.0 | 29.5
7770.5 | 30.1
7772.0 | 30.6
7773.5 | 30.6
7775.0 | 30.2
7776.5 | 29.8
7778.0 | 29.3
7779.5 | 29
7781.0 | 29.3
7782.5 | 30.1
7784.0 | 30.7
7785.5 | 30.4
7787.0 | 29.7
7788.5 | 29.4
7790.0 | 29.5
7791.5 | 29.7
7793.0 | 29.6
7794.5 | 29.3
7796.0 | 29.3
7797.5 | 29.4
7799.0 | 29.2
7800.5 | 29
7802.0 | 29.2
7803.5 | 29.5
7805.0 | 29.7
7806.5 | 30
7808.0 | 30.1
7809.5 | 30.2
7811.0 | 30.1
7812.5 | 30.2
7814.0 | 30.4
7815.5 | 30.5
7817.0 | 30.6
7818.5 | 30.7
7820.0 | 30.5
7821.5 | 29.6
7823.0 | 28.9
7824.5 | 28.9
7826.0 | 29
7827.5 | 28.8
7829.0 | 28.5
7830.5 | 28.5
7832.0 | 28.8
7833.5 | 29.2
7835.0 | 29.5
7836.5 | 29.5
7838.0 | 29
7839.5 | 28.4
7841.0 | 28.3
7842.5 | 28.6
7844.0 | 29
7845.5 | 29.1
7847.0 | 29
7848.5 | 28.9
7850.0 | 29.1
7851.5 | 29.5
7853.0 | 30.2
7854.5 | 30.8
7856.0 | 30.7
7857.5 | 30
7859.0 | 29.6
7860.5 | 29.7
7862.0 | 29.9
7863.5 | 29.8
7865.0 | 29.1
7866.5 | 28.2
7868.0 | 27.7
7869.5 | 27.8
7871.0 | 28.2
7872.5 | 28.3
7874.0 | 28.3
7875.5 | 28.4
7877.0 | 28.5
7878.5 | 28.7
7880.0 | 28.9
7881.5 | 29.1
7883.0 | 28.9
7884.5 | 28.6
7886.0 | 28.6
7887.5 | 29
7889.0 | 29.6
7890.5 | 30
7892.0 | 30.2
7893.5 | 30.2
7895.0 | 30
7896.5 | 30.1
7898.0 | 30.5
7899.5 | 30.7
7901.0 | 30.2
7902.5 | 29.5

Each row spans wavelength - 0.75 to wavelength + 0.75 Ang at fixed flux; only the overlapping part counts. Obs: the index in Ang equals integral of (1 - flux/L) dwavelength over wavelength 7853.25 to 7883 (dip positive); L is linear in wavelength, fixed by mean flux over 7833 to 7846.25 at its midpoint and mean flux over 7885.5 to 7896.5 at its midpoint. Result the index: 0.32 Ang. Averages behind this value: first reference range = 29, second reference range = 29.7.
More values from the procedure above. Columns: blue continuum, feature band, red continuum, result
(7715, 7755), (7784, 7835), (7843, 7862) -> 0.4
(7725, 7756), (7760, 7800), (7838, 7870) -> 0.1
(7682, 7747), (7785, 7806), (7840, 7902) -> 0.1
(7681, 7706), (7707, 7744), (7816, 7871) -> -0.6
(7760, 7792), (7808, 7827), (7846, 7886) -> -0.3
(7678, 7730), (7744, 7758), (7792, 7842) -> 0.0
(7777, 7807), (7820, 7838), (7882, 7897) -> 0.3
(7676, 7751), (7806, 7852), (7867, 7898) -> 0.0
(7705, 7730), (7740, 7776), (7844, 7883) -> -0.1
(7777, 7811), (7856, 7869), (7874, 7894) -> 0.0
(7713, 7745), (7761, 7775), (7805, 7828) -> 0.2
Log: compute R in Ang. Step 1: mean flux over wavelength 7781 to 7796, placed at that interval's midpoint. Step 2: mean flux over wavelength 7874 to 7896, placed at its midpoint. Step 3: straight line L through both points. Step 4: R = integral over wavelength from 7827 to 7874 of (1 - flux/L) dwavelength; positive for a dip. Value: 0.5 Ang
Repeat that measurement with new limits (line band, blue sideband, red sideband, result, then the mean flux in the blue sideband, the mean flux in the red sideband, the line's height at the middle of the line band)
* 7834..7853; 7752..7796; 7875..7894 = 0.2 Ang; 29.7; 29.1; 29.3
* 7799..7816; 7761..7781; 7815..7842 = -0.3 Ang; 29.7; 29.3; 29.4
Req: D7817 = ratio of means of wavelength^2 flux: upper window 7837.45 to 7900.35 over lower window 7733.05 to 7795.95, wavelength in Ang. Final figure 1.00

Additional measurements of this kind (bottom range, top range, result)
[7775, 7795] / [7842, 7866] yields 1.01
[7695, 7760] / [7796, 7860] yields 1.01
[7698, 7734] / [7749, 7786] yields 1.01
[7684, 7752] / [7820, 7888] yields 1.00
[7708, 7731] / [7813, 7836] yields 1.01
